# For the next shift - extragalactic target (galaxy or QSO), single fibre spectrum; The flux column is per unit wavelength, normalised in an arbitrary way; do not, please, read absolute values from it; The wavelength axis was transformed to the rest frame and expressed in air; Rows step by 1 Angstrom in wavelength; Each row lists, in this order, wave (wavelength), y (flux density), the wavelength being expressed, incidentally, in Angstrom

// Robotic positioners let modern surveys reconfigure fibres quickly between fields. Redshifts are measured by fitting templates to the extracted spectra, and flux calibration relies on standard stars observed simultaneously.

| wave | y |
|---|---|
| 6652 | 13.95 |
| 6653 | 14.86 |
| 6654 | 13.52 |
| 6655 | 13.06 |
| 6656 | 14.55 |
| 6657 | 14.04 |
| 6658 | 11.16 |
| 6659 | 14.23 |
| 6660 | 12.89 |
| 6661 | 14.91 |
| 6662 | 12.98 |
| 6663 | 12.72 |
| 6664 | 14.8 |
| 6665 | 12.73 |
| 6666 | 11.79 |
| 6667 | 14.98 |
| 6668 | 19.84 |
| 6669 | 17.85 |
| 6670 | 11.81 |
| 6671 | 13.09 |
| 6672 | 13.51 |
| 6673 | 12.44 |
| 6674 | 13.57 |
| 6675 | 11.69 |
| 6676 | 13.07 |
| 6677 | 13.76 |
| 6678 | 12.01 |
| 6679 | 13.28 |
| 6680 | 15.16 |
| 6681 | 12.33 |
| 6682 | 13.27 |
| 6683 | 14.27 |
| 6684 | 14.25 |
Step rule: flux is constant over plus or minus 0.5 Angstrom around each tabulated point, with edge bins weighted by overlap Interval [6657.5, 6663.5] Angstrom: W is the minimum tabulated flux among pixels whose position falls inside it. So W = 11.16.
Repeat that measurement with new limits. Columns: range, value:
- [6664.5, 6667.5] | 11.79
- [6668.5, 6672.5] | 11.81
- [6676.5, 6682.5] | 12.01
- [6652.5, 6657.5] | 13.06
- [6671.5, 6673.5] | 12.44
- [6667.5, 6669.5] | 17.85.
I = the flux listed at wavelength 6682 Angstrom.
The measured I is 13.27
